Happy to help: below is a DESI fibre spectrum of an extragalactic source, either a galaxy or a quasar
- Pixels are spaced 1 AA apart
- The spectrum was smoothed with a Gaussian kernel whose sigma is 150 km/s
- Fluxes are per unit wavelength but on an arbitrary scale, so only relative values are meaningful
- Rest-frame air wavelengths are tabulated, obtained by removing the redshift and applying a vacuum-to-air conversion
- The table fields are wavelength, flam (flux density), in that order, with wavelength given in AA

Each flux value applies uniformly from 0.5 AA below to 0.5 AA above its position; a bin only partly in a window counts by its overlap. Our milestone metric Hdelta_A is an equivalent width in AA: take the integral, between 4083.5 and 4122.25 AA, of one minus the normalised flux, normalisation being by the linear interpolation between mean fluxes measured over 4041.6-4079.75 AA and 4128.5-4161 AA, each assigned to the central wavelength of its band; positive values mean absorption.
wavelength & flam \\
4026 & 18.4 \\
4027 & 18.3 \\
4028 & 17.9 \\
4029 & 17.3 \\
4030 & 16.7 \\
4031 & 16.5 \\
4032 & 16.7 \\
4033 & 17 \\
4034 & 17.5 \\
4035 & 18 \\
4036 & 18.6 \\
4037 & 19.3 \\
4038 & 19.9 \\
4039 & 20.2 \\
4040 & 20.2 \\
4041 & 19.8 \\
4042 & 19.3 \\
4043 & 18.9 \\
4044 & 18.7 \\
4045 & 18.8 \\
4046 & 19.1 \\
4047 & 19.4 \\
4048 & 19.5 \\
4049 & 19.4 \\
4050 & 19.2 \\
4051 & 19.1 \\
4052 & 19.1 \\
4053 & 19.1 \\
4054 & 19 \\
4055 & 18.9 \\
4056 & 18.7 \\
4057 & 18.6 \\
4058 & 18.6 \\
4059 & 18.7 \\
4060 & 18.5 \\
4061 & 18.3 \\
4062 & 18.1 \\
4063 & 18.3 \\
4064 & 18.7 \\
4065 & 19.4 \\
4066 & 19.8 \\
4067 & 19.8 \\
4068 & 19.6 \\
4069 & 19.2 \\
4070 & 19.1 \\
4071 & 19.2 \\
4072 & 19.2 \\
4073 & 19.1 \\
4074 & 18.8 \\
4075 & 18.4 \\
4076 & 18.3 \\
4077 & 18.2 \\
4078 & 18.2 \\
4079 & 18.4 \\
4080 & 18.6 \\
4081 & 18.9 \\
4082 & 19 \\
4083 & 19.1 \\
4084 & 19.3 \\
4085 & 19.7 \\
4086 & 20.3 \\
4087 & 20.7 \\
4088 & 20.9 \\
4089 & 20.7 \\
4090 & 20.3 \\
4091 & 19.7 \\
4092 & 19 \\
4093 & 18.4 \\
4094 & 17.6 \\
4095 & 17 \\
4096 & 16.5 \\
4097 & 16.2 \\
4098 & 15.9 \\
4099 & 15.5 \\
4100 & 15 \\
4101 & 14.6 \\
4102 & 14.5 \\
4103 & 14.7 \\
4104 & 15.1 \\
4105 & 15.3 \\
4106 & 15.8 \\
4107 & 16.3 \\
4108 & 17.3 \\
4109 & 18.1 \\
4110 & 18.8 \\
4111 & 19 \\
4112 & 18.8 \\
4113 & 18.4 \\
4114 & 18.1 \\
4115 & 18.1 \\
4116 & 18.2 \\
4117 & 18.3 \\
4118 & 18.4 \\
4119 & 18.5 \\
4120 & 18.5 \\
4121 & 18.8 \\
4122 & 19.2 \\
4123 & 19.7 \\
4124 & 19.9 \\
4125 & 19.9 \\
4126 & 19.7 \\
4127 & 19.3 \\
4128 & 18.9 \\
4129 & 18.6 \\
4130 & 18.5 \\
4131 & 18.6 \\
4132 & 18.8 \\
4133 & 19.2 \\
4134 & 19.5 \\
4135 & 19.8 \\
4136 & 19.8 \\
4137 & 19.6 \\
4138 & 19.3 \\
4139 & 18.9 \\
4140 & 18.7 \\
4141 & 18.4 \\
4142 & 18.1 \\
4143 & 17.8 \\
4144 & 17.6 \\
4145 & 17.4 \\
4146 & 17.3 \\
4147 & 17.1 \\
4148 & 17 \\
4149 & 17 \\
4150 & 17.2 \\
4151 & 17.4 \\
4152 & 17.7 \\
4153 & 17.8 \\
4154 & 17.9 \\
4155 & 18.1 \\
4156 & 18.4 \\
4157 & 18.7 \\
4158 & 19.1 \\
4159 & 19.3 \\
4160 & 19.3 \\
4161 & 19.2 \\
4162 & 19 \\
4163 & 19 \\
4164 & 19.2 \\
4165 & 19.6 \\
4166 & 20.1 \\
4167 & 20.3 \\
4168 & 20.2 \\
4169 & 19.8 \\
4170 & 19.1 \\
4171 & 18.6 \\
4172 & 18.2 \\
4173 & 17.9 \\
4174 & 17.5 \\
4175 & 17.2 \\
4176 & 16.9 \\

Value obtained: 1.7 AA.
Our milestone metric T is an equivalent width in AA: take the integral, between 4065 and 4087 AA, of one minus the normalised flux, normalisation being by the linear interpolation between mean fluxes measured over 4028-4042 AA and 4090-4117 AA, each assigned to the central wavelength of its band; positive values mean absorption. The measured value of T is -1.9 AA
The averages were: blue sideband 18.3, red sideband 17.1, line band 19.1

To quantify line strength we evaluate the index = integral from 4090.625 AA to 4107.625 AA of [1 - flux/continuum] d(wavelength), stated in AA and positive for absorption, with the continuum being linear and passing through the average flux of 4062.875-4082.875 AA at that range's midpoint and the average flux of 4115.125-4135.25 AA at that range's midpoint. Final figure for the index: 2.4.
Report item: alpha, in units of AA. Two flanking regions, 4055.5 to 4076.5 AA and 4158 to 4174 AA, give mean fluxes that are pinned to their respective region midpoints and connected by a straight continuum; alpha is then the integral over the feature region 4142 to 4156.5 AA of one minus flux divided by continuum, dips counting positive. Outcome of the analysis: 1.2 AA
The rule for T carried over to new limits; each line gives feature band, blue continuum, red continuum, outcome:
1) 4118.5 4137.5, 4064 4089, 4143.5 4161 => -0.9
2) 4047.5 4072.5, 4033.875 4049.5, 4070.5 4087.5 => 0.1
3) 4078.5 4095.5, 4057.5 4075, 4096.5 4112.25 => -1.7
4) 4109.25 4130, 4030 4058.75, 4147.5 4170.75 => -0.1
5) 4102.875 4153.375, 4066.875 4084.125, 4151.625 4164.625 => 1.4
